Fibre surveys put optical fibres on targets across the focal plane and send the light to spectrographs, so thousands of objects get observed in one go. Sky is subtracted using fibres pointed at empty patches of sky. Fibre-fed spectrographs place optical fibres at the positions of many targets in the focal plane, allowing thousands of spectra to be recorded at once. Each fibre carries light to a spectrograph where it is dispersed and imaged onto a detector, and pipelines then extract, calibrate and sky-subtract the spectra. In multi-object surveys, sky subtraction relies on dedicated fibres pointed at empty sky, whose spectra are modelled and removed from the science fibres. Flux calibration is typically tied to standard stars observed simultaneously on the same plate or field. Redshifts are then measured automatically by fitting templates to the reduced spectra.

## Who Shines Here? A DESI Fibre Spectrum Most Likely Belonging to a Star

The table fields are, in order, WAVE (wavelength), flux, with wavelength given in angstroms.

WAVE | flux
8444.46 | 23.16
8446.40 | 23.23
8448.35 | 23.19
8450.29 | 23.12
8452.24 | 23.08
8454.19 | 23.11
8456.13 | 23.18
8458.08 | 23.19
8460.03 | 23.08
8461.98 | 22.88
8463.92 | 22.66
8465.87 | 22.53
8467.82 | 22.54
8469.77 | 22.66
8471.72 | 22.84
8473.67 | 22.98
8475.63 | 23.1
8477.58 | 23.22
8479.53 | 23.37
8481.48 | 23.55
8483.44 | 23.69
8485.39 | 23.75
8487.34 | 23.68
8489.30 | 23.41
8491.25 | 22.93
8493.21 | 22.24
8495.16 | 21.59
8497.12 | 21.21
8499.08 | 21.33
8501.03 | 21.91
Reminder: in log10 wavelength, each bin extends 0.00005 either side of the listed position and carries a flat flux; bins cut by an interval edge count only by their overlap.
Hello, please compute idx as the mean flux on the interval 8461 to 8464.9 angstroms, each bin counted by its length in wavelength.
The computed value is 22.8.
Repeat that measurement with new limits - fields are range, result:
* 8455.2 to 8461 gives 23.1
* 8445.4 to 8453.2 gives 23.2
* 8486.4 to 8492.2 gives 23.3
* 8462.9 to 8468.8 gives 22.6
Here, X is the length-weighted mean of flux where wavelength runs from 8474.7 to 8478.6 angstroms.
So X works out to 23.2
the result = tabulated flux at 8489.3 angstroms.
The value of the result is 23.41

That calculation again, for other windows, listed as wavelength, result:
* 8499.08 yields 21.33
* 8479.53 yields 23.37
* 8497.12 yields 21.21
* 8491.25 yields 22.93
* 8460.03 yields 23.08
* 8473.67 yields 22.98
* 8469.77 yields 22.66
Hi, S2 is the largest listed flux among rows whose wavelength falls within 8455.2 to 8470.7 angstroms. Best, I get 23.19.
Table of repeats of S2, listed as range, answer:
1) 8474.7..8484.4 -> 23.69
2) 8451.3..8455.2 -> 23.11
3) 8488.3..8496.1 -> 23.41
